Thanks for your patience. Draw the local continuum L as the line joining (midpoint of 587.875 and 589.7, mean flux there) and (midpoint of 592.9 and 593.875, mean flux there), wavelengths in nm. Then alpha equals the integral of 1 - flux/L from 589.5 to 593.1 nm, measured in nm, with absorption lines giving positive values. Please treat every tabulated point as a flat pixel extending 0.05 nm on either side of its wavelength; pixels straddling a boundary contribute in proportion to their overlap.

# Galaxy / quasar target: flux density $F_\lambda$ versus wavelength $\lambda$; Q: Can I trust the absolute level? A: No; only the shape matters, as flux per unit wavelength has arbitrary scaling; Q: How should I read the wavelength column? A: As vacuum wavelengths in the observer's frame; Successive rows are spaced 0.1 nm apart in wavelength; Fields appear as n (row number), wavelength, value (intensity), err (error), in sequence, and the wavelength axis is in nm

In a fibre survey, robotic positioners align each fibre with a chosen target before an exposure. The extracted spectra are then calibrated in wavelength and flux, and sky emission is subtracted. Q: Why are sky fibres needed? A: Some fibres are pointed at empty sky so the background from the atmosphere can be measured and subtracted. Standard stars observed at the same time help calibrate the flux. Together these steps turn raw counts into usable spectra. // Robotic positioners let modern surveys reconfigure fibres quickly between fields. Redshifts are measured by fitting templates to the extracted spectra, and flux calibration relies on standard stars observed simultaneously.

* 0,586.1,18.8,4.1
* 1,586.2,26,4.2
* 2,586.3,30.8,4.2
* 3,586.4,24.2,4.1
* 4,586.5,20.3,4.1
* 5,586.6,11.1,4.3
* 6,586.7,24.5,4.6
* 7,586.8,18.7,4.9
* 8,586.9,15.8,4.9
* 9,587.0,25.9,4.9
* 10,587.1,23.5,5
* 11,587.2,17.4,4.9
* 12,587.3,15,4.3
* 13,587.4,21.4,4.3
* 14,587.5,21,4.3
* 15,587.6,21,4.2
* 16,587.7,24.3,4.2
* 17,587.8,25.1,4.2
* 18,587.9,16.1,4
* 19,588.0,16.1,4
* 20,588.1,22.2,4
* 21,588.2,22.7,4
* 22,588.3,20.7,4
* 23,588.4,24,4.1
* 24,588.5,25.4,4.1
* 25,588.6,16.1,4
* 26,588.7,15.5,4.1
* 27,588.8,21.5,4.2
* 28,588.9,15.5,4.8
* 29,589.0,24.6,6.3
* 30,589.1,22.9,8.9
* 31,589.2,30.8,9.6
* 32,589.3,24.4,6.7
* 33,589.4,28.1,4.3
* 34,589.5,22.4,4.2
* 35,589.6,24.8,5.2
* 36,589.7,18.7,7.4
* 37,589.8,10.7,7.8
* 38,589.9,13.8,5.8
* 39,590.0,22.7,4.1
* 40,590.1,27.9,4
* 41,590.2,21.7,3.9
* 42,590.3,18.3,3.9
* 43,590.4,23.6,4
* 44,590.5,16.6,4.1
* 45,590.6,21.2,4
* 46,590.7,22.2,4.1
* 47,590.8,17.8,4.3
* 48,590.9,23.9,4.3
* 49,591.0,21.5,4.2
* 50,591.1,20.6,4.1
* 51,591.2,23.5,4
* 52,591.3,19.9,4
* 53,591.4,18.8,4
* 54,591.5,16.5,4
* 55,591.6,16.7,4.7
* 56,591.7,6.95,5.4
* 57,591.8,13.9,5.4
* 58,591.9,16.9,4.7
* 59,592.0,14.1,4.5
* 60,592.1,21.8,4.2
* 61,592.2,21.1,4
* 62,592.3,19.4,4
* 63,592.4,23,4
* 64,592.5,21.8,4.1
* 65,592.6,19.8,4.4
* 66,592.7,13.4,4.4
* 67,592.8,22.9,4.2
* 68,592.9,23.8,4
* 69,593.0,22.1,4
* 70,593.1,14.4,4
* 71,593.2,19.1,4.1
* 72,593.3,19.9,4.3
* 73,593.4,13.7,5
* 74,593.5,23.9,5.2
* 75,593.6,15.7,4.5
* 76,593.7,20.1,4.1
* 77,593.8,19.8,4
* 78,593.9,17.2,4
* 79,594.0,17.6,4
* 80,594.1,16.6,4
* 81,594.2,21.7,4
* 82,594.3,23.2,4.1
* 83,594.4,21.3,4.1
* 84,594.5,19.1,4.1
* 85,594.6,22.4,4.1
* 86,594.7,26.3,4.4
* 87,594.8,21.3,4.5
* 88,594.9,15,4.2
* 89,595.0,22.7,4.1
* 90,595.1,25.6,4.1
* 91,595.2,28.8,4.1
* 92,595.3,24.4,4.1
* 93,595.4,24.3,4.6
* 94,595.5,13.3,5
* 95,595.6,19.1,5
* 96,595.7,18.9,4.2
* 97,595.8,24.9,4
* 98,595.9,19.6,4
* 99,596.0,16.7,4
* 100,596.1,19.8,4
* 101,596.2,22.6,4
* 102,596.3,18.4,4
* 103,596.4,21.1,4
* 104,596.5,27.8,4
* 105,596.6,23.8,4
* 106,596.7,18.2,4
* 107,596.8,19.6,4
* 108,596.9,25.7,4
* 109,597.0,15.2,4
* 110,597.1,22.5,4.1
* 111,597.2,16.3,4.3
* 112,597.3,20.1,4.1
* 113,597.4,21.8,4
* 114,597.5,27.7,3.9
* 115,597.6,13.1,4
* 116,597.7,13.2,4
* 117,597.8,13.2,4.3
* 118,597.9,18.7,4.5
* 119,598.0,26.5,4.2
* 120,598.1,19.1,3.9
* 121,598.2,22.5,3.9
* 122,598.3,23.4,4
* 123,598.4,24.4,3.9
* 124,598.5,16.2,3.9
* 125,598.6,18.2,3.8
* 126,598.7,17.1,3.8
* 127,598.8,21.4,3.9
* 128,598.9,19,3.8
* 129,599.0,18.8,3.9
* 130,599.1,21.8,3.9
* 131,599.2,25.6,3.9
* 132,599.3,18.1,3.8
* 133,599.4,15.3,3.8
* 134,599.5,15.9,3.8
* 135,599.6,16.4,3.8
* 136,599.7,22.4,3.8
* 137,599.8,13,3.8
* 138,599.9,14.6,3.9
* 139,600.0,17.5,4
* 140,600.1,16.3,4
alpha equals 0.14 nm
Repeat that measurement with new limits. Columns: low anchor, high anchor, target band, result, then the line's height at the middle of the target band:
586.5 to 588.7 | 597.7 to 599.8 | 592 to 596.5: -0.15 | 19.7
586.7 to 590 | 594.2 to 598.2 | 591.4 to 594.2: 0.34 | 20.9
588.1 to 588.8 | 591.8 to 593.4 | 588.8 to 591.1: -0.14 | 20.3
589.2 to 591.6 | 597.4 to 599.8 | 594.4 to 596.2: -0.12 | 20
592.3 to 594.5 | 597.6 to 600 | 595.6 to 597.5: -0.18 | 19.1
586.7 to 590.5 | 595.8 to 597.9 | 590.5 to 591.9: 0.14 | 20.7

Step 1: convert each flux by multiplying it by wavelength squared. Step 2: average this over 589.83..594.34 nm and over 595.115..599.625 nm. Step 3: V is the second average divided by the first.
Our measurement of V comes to 1.07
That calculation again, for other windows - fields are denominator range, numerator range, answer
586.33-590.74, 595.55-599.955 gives 0.97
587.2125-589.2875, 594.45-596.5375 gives 1.04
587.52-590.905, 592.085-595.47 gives 0.99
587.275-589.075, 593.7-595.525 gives 1.05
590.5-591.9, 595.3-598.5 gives 1.12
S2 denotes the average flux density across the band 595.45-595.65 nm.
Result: 16.2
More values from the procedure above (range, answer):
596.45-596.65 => 25.8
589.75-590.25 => 19.4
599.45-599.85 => 16.9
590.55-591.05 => 21.3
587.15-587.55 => 18.7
